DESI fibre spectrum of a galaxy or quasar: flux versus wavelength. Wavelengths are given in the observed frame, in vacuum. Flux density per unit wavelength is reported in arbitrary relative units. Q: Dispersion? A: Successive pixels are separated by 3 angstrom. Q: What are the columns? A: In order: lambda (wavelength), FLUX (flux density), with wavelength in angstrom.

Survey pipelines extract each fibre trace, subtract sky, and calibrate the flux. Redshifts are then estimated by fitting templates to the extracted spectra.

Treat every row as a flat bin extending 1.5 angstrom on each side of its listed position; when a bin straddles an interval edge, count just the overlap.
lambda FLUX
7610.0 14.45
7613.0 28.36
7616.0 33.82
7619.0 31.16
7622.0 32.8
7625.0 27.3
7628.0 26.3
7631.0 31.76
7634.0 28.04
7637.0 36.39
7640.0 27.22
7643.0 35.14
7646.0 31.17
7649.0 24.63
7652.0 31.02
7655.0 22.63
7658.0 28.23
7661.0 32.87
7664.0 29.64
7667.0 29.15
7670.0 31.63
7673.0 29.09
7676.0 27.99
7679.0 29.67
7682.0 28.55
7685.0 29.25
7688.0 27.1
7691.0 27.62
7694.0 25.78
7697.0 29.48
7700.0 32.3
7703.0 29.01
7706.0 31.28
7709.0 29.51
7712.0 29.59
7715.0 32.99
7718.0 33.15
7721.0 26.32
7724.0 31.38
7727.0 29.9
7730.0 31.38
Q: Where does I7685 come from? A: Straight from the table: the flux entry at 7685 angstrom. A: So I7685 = 29.25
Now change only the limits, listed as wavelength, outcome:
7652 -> 31.02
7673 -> 29.09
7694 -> 25.78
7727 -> 29.9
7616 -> 33.82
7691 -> 27.62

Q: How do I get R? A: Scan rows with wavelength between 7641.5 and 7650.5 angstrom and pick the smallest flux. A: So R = 24.63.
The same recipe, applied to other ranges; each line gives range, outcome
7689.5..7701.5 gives 25.78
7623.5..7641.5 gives 26.3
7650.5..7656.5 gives 22.63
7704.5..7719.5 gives 29.51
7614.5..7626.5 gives 27.3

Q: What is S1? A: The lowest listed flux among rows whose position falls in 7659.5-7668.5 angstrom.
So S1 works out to 29.15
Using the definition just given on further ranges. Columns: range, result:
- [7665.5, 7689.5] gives 27.1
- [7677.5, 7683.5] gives 28.55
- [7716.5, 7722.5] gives 26.32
